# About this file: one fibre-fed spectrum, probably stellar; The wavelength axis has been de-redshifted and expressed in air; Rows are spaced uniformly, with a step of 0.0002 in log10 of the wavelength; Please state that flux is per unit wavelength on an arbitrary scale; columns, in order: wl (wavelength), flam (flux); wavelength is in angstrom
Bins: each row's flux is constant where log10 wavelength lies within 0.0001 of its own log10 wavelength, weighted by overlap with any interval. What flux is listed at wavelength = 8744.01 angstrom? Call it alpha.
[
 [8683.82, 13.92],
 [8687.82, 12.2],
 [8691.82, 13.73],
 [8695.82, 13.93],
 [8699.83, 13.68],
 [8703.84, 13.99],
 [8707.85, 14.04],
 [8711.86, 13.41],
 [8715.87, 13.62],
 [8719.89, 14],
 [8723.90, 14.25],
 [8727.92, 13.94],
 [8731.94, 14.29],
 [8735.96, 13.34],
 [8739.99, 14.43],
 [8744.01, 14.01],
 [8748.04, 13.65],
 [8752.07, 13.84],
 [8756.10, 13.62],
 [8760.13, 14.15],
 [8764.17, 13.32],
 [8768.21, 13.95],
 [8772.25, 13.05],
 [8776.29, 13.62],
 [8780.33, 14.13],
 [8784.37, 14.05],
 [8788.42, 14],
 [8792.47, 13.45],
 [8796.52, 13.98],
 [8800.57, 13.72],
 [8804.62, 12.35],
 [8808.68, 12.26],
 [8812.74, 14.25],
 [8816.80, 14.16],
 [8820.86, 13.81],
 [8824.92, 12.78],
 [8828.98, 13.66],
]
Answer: 14.01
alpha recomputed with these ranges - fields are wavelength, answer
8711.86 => 13.41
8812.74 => 14.25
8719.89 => 14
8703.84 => 13.99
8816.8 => 14.16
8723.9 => 14.25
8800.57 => 13.72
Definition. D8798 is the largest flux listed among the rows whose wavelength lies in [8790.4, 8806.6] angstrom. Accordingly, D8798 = 13.98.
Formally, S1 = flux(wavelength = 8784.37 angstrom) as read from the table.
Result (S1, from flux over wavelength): 14.05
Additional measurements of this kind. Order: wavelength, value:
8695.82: 13.93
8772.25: 13.05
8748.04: 13.65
